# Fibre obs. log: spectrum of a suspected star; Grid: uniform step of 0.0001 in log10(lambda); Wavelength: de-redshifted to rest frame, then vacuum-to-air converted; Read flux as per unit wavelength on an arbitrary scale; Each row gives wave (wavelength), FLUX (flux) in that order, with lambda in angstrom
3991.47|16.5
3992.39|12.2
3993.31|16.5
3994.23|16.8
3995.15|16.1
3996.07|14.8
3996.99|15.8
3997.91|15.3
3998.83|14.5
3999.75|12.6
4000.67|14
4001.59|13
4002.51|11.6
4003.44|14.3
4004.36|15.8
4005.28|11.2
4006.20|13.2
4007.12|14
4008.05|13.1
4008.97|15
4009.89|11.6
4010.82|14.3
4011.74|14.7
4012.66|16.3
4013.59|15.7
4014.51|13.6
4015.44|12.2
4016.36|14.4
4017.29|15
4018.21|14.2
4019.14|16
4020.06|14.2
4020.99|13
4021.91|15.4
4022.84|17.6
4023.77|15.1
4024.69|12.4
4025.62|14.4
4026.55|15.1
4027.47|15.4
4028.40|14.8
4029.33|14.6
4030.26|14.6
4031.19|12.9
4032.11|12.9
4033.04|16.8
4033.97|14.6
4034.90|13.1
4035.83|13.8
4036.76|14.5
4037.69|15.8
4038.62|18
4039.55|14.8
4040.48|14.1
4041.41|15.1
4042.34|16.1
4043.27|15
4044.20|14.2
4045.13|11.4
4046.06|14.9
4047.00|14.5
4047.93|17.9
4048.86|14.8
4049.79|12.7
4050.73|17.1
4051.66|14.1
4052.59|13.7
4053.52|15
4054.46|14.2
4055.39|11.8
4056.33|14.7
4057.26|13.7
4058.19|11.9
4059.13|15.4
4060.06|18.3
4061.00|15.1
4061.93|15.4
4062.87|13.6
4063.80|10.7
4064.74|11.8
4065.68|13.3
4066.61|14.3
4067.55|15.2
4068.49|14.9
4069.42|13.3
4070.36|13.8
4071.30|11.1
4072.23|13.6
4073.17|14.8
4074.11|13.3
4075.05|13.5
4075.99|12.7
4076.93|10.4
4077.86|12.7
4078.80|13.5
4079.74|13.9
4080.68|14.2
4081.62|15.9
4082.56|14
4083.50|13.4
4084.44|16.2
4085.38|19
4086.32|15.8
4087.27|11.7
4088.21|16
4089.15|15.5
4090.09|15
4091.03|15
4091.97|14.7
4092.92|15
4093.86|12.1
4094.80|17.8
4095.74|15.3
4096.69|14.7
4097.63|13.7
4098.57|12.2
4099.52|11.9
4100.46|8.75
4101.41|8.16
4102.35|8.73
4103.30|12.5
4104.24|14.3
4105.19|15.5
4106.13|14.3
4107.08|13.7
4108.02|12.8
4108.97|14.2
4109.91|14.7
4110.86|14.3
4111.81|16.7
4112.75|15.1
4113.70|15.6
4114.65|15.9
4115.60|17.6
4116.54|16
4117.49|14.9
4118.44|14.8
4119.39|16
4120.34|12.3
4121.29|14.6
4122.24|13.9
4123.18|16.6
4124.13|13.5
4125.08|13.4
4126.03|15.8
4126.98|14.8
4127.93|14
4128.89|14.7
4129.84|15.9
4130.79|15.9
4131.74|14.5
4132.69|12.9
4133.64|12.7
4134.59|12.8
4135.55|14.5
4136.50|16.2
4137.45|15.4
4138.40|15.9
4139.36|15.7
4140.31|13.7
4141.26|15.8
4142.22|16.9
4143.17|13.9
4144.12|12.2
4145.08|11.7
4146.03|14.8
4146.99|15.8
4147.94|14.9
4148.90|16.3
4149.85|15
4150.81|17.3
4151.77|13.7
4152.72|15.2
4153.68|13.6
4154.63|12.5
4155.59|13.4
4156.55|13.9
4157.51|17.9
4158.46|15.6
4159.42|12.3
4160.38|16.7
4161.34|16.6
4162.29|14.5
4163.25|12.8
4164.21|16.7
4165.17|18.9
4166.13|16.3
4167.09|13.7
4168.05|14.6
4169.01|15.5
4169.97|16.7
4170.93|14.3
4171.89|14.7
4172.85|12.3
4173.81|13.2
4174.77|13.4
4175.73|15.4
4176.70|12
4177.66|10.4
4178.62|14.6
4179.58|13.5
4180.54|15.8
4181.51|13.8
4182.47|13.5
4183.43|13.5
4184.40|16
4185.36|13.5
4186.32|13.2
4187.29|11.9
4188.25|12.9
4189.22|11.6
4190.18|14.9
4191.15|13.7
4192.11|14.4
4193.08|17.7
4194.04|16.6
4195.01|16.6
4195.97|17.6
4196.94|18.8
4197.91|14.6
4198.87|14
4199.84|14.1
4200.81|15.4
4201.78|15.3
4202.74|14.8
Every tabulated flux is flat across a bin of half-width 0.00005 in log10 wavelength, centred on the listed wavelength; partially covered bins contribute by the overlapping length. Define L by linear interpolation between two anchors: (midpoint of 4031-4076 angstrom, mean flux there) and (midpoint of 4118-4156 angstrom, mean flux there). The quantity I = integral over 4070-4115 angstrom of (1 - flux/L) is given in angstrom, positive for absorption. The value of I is 1.61 angstrom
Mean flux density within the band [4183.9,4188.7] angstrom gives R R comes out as 13.5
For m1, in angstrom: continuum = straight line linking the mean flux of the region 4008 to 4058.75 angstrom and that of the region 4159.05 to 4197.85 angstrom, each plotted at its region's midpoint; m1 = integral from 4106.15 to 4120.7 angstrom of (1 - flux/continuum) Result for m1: -0.4 angstrom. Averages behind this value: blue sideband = 14.5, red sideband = 14.6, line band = 15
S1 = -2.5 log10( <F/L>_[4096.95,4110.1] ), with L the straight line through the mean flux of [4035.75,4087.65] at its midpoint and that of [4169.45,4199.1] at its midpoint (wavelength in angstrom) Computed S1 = 0.14 mag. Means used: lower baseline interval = 14.3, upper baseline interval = 14.4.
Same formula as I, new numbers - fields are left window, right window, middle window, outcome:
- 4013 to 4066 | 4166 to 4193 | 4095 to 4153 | -0.92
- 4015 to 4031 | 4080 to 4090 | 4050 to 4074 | 1.48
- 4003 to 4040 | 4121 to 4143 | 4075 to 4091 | 0.31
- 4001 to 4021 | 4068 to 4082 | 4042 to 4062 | -1.46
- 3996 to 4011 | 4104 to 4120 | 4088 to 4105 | 1.68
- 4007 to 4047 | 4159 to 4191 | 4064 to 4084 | 1.33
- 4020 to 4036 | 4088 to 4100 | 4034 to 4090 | 0.78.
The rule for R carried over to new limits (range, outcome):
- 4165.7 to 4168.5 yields 14.8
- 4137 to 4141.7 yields 15.3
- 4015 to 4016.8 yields 13.3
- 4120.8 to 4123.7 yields 15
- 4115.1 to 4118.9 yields 15.8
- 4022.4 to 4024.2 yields 16.3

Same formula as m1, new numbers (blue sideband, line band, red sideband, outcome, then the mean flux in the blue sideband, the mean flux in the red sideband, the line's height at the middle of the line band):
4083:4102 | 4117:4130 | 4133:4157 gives -0.26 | 14.1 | 14.5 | 14.3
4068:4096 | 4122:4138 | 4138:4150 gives 0.12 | 14.3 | 14.8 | 14.7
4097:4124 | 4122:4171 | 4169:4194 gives -3.27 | 13.9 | 14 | 13.9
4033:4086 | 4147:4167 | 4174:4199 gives -1.16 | 14.3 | 14.4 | 14.4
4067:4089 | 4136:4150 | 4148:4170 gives 0.00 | 14.1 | 15.2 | 14.9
